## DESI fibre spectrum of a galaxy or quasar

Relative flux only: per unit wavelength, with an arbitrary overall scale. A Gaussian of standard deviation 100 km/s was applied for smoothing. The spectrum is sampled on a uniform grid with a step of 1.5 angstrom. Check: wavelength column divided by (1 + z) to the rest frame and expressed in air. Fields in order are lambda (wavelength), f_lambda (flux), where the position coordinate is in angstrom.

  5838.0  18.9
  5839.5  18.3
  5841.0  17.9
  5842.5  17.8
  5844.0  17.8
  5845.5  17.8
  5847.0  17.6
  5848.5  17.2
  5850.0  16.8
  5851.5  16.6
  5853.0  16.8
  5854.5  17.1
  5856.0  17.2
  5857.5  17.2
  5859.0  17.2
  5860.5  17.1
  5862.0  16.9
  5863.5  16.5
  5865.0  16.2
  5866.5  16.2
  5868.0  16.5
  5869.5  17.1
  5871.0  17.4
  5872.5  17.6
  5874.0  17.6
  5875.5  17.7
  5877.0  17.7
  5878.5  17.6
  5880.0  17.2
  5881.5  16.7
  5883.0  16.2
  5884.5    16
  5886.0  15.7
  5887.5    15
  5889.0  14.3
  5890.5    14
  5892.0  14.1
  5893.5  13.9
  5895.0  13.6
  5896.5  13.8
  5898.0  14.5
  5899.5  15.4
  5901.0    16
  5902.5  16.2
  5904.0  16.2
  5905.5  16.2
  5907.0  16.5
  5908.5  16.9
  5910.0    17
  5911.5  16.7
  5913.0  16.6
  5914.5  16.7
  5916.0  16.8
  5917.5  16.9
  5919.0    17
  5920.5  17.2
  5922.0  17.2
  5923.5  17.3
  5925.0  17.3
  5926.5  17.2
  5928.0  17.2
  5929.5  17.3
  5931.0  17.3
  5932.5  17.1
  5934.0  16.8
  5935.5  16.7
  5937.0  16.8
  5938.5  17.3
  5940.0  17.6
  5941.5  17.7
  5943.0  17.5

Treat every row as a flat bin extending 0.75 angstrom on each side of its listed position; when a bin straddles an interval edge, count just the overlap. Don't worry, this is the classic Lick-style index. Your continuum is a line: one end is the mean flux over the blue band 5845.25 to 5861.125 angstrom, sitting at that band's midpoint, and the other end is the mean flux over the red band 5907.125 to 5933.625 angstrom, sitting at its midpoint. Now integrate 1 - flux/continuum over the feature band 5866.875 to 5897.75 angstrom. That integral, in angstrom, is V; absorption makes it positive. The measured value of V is 2.0 angstrom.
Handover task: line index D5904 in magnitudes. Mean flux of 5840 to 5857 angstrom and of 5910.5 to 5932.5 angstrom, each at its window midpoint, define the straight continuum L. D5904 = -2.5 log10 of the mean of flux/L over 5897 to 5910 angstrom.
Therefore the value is 0.07 mag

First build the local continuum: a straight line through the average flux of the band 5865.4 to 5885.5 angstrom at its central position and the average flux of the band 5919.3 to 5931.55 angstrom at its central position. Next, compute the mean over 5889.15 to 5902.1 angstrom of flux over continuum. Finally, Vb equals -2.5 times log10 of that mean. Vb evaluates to 0.18 mag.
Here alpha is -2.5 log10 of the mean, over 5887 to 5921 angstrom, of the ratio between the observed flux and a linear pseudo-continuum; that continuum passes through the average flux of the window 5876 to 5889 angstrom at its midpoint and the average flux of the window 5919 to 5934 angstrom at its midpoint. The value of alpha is 0.07 mag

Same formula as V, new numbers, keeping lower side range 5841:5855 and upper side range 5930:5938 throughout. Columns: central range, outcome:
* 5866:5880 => -0.06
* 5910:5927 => 0.04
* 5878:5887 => 0.36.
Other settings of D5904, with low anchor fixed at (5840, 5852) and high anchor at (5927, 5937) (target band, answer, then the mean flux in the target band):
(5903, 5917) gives 0.03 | 16.6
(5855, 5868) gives 0.04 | 16.8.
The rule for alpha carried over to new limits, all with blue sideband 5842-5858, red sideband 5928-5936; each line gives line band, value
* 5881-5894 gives 0.14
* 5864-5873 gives 0.03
